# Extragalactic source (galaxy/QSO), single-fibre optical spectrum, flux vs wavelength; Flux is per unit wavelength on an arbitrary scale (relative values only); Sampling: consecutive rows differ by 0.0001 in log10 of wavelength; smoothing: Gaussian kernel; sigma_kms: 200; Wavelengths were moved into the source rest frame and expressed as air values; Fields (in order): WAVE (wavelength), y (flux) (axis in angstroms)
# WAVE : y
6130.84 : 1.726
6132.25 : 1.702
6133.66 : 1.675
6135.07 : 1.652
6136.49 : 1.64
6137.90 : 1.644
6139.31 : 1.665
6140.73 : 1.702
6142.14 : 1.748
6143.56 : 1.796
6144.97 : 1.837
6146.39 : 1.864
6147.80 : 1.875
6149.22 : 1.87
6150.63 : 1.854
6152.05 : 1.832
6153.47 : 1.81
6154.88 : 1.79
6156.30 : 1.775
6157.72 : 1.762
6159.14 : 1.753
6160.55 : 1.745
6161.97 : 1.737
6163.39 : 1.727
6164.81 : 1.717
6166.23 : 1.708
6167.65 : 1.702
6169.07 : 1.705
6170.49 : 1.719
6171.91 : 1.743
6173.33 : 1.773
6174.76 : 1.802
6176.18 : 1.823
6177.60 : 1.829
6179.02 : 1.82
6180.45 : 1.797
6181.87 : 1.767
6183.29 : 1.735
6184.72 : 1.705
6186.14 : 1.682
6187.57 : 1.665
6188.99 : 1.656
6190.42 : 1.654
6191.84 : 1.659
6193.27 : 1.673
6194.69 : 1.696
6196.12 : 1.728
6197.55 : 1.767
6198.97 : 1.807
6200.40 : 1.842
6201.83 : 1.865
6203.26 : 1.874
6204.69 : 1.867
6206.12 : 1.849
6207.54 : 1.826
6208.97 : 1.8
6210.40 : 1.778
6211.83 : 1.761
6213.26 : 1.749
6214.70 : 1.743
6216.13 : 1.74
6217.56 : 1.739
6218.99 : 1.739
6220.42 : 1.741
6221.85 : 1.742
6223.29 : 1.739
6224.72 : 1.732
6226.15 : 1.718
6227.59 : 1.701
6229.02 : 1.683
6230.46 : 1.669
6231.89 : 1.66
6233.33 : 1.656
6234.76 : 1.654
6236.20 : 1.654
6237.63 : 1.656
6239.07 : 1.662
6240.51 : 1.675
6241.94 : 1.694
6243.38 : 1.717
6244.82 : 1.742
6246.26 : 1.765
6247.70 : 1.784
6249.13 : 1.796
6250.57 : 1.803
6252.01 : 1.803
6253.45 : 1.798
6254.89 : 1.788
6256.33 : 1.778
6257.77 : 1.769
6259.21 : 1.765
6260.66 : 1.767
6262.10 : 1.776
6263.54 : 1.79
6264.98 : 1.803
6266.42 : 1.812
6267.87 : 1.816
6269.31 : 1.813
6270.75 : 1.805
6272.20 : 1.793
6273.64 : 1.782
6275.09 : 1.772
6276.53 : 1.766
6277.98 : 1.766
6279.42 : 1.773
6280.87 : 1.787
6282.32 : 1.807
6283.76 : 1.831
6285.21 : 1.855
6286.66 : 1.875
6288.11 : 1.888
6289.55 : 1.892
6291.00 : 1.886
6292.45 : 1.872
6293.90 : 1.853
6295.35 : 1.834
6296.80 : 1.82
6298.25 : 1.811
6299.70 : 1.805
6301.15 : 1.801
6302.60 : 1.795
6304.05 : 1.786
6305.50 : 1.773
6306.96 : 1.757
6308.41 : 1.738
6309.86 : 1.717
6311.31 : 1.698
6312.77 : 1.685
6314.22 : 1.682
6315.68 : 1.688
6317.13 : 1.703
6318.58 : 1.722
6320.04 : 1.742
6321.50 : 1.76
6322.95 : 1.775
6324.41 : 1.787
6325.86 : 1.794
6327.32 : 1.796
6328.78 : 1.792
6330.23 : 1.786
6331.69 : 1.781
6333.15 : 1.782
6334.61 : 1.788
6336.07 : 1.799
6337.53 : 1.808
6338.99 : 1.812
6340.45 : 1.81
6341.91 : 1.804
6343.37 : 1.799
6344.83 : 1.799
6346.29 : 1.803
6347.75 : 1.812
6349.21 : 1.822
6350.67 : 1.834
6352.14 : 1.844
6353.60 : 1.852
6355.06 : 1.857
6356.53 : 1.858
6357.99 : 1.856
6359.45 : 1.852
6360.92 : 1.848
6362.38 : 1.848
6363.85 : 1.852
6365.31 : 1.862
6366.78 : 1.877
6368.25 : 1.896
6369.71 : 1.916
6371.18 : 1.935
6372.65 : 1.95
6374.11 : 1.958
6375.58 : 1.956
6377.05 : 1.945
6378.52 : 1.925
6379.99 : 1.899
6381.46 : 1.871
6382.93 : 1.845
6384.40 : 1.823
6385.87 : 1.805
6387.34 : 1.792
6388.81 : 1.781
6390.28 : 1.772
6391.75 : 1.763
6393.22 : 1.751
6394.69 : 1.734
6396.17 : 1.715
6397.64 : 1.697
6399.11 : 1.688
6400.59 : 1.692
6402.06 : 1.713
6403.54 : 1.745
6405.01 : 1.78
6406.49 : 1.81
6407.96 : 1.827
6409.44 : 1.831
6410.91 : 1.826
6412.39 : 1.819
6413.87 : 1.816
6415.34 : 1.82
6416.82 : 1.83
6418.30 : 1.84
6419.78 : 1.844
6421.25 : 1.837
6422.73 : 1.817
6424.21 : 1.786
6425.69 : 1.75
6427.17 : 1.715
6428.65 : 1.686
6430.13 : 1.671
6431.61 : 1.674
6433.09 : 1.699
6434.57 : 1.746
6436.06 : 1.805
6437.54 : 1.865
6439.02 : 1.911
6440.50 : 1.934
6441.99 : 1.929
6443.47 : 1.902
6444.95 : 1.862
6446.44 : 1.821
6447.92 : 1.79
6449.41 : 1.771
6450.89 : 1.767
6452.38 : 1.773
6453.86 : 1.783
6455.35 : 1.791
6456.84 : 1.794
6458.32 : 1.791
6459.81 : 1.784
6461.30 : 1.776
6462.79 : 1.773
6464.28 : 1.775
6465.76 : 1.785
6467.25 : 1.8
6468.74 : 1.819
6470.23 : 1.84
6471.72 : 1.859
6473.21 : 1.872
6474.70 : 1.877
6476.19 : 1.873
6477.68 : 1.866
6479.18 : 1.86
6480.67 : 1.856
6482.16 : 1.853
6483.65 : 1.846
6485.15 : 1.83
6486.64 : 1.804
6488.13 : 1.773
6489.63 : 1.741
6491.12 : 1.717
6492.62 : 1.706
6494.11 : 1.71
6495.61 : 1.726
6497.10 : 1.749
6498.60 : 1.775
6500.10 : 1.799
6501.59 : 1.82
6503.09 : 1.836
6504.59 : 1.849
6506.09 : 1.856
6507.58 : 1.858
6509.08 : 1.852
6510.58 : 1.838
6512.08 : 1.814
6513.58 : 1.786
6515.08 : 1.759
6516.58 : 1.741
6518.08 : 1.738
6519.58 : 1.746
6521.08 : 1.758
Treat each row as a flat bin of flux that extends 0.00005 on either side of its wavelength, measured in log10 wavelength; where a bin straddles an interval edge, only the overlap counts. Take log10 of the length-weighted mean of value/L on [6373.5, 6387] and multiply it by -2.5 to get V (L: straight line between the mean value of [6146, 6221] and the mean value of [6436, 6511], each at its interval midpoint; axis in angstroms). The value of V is -0.051 mag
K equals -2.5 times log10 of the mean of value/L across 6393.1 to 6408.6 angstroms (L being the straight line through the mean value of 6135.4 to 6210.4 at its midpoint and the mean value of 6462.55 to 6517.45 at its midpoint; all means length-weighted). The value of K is 0.034 mag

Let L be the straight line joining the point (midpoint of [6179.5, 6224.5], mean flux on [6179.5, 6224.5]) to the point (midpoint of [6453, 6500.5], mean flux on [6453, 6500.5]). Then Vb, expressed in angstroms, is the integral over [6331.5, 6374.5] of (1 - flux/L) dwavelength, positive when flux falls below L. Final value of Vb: -1.6 angstroms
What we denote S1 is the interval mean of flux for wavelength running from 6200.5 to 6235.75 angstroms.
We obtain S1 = 1.75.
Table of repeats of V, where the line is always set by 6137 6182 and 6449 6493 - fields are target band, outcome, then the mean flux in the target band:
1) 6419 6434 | 0.03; 1.75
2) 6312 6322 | 0.05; 1.71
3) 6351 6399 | -0.03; 1.85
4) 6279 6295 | -0.04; 1.85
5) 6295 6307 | -0.01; 1.8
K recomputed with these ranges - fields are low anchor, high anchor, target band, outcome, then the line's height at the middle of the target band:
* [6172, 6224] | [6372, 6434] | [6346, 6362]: -0.03 mag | 1.79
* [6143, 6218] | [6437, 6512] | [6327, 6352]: 0.00 mag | 1.8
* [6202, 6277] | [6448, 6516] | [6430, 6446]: -0.02 mag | 1.8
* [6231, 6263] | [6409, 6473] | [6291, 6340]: -0.01 mag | 1.76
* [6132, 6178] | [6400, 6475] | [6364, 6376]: -0.07 mag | 1.79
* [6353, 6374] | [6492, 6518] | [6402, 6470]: 0.02 mag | 1.83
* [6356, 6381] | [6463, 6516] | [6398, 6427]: 0.04 mag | 1.86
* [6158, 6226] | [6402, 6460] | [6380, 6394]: -0.01 mag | 1.79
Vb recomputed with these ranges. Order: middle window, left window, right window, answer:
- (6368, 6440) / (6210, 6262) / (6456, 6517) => -1.04 angstroms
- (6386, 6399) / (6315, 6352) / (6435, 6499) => 0.34 angstroms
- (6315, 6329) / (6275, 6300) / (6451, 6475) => 0.53 angstroms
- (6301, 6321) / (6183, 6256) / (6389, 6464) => 0.30 angstroms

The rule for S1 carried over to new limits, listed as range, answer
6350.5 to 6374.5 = 1.88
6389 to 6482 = 1.8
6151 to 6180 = 1.76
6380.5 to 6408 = 1.77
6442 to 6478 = 1.82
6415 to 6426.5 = 1.81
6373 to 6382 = 1.93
